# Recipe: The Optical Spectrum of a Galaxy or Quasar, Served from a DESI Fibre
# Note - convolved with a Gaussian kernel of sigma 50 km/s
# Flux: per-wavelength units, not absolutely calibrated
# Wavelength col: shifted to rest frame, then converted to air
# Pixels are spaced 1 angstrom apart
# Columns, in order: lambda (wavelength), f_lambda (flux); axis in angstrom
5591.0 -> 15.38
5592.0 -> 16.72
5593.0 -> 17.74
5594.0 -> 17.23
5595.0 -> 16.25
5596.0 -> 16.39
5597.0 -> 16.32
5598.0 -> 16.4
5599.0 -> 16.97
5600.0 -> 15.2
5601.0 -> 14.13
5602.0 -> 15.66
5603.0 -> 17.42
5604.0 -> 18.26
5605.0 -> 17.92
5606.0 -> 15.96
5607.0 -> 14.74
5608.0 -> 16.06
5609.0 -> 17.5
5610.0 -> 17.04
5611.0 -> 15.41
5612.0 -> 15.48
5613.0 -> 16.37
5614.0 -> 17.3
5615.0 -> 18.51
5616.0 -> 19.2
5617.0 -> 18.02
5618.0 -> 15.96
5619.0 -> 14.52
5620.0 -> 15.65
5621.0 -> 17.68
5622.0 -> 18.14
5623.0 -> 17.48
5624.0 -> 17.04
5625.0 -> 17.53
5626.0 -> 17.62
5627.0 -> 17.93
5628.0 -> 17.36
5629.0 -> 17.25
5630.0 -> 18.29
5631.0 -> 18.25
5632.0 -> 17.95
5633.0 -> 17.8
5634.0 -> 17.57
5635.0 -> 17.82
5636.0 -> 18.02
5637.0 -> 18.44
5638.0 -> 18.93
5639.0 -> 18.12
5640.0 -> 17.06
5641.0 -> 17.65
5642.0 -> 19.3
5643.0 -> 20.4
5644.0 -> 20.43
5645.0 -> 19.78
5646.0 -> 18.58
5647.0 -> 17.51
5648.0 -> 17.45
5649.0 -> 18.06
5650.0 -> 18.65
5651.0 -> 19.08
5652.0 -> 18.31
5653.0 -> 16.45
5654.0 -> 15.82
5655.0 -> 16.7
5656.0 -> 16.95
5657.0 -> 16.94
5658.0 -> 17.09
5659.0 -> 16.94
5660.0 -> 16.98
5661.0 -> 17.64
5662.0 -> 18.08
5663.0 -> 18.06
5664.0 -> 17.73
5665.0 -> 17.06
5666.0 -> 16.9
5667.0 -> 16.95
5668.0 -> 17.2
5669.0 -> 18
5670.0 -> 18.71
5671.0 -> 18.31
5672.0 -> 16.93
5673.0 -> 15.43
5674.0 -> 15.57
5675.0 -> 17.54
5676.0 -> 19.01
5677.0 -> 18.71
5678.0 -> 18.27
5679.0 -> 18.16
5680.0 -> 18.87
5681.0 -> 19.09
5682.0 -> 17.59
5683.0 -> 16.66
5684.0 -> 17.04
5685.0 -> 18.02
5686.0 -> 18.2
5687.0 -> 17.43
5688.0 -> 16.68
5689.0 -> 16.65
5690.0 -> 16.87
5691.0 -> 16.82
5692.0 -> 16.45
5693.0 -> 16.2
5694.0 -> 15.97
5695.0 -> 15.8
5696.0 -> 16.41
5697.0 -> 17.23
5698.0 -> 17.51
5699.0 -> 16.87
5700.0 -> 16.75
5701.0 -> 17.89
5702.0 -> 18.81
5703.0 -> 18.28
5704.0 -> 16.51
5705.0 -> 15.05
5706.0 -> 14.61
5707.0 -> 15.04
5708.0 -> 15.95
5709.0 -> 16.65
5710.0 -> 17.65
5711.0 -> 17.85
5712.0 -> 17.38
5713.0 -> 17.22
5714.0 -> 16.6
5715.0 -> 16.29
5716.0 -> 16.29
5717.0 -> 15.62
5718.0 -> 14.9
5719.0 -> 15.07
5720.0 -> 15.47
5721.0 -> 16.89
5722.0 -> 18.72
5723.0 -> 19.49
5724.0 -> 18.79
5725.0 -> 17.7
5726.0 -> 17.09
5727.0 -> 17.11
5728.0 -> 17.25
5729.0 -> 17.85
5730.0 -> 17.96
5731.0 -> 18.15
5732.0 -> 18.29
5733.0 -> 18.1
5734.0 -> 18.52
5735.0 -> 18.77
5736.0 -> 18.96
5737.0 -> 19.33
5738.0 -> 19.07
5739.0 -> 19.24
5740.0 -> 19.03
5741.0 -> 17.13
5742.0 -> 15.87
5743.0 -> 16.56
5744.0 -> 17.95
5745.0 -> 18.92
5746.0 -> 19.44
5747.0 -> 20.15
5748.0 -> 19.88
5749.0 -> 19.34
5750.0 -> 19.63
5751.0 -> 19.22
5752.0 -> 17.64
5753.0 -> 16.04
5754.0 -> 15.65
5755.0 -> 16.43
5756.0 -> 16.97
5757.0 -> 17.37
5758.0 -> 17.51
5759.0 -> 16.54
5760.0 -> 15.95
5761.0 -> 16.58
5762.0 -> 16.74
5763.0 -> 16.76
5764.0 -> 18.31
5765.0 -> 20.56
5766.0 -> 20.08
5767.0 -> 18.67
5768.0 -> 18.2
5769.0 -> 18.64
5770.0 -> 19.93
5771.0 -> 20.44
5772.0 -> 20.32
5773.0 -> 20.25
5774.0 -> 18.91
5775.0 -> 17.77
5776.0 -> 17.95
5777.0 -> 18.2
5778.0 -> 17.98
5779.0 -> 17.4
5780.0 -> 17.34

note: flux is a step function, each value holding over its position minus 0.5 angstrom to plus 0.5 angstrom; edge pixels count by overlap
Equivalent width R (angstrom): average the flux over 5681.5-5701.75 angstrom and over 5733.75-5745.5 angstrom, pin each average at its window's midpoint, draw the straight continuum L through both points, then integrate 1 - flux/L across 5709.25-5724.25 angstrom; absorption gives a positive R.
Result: 0.6 angstrom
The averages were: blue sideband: 17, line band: 16.9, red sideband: 18.3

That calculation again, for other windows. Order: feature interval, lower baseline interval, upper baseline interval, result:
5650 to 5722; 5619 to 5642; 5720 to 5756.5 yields 3.3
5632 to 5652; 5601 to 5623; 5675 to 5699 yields -1.7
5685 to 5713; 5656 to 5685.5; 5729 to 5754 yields 1.7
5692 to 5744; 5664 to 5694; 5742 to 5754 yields 2.2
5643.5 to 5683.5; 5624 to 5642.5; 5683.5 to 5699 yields -0.8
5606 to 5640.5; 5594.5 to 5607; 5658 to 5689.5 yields -1.2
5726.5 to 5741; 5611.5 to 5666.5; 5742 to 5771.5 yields -0.3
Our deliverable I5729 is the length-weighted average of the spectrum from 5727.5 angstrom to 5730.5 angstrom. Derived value 17.7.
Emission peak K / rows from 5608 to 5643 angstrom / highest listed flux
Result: 20.4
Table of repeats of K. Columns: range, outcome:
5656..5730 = 19.49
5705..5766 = 20.56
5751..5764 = 19.22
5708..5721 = 17.85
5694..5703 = 18.81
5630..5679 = 20.43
